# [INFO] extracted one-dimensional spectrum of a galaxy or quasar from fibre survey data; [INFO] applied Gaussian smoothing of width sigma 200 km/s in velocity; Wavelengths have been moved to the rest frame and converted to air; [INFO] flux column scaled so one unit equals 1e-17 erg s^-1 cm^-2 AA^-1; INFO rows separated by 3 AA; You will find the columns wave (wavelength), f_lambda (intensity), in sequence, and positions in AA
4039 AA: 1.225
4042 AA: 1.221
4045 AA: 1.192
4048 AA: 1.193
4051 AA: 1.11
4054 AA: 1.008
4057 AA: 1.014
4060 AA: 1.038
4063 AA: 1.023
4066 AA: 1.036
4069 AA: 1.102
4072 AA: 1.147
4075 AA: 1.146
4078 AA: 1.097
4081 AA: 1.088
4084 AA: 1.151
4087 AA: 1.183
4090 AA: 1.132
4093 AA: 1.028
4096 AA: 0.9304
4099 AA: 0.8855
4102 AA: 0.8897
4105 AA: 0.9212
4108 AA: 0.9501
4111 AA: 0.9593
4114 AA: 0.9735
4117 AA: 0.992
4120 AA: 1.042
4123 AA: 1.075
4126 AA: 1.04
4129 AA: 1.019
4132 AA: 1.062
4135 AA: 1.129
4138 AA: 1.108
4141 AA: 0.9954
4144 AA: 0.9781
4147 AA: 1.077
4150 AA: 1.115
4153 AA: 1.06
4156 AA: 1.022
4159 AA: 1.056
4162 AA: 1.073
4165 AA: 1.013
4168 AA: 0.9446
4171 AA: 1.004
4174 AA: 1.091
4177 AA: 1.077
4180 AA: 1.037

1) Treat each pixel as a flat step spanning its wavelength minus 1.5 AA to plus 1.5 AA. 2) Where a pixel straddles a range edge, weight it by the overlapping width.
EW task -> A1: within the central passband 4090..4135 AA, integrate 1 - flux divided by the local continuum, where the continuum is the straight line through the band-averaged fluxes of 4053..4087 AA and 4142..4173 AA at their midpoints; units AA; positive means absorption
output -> 2.8 AA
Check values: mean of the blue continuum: 1.08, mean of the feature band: 0.993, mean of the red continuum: 1.03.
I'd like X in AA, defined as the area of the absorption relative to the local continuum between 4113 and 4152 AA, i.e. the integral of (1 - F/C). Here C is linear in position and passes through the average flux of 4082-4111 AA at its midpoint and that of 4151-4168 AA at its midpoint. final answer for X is -0.88 AA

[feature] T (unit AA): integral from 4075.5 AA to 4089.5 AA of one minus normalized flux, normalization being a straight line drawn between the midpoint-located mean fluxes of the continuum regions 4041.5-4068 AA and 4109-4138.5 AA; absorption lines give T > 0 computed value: -0.8 AA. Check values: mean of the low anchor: 1.09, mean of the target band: 1.13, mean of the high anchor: 1.04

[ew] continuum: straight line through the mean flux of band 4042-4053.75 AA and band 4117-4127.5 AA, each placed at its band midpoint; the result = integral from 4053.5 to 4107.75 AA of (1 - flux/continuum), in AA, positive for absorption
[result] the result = 3.1 AA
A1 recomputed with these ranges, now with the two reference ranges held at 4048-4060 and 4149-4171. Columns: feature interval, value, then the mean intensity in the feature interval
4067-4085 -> -1.1 AA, 1.12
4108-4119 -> 0.8 AA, 0.975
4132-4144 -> -0.2 AA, 1.06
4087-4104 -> 1.0 AA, 0.99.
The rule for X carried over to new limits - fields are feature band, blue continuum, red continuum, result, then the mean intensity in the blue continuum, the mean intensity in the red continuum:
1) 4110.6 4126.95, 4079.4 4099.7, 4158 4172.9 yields 0.47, 1.06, 1.02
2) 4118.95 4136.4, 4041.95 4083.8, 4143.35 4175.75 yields -0.02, 1.1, 1.04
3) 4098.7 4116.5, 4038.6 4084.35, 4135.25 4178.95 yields 2.34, 1.11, 1.05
